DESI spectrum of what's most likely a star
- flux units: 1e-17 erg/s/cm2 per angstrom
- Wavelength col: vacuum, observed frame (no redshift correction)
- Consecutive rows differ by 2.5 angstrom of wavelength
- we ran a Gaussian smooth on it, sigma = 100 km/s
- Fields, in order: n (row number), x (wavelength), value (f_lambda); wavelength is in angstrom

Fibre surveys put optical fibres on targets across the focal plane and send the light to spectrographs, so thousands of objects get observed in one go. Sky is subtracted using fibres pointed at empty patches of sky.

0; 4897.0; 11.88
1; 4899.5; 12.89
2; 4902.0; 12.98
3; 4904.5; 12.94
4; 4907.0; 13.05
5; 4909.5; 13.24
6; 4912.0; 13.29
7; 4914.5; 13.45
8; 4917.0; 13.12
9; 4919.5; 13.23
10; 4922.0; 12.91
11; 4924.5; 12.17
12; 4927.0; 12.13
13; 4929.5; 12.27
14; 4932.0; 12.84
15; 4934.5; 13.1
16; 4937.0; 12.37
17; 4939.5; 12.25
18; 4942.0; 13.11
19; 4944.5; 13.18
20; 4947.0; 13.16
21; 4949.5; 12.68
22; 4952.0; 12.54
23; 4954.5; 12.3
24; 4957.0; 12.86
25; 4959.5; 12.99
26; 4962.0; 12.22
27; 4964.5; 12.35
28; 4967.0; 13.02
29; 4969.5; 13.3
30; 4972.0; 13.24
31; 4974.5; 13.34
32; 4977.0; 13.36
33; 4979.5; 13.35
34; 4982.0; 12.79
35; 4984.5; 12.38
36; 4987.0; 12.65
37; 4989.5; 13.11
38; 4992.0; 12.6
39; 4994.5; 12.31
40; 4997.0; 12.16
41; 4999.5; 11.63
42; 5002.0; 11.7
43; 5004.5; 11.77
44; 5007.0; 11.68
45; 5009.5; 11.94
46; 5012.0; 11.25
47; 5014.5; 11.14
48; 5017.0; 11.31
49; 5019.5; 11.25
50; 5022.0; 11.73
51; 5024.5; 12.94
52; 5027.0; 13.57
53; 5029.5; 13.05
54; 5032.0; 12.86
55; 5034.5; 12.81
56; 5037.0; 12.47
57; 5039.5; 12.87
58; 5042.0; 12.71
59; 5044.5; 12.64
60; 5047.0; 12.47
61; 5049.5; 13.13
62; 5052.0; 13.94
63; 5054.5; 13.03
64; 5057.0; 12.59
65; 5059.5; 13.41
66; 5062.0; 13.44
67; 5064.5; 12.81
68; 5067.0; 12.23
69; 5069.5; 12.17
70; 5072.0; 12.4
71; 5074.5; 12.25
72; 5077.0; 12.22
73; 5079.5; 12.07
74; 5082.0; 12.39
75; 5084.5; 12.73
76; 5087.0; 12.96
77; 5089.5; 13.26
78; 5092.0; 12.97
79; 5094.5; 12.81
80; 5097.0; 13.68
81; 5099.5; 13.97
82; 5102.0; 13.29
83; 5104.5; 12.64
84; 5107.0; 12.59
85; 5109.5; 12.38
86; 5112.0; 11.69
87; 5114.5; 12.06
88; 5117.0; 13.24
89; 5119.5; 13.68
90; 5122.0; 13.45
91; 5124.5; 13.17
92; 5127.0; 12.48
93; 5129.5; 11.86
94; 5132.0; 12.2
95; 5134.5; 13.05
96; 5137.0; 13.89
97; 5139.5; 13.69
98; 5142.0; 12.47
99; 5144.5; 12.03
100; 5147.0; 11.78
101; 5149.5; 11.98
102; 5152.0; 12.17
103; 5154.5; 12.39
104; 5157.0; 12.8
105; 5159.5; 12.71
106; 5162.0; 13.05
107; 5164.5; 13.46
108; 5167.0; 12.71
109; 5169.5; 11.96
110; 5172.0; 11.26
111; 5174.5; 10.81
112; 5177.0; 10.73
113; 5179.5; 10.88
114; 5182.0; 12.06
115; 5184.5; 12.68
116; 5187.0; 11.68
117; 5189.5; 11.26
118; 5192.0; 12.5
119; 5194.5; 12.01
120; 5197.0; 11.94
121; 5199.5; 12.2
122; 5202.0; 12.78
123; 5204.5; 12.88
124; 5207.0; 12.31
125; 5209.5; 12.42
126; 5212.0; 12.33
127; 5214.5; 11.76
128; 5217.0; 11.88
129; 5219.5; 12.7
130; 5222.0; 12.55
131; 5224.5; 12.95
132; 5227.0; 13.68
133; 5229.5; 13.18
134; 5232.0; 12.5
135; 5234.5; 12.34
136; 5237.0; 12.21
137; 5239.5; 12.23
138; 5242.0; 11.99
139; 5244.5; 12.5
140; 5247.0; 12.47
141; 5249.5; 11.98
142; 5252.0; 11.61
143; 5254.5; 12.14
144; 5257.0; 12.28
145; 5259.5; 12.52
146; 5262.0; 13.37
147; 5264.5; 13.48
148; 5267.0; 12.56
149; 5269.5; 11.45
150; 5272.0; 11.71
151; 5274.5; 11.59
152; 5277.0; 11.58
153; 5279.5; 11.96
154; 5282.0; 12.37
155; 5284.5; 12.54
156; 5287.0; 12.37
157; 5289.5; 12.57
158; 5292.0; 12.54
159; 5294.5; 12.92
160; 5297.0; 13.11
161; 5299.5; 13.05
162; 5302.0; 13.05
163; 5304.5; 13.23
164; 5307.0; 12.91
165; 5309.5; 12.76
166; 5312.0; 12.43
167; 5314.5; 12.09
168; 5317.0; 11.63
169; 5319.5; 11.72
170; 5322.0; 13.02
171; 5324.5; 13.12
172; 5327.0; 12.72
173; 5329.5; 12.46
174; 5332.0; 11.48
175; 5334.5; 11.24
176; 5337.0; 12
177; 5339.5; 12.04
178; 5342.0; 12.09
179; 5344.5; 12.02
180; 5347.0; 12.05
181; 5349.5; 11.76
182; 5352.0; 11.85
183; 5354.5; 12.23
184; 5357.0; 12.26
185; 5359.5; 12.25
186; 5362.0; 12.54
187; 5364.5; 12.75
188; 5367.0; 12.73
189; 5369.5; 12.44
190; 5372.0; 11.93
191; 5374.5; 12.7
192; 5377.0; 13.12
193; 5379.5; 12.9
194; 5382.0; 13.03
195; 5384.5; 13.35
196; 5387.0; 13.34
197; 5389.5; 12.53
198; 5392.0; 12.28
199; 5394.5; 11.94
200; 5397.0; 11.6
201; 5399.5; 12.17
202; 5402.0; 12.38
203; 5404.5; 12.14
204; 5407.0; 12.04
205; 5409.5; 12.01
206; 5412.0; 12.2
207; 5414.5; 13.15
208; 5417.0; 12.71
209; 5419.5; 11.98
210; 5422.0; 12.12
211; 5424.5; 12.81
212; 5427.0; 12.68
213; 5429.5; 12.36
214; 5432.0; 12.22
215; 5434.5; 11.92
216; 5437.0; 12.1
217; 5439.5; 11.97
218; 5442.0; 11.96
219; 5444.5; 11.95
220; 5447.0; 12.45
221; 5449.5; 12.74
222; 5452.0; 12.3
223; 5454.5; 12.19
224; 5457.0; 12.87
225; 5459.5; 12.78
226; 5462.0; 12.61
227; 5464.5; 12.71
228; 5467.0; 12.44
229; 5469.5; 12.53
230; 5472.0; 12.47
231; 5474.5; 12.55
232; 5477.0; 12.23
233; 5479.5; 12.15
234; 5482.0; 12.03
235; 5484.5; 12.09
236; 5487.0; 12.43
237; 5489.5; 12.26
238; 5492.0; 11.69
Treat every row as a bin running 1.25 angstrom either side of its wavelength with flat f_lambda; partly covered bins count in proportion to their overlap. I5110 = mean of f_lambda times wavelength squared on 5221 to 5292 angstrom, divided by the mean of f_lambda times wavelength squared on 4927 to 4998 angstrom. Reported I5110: 1.09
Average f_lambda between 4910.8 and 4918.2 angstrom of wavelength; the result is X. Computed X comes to 13.3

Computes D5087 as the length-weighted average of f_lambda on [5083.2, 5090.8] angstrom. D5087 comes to 13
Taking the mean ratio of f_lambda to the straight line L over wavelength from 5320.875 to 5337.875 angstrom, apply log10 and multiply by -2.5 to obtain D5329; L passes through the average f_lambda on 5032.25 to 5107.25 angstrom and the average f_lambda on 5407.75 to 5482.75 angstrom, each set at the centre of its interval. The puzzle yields 0.02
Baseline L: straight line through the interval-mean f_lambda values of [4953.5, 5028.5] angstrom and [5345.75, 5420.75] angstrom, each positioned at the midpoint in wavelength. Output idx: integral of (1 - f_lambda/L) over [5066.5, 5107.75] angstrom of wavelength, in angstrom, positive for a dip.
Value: -1.14 angstrom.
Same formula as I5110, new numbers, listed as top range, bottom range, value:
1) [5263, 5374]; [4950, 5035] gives 1.12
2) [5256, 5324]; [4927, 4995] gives 1.11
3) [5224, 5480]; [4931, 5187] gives 1.10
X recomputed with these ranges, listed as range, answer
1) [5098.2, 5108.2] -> 13.1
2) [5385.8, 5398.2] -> 12.3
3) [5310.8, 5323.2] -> 12.2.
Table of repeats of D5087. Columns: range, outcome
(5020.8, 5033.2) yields 12.8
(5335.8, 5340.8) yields 12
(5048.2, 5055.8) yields 13.4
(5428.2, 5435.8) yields 12.2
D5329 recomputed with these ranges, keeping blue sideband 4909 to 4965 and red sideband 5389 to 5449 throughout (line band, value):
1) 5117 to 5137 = -0.03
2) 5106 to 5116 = 0.03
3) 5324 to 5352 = 0.02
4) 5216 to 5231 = -0.03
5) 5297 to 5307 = -0.06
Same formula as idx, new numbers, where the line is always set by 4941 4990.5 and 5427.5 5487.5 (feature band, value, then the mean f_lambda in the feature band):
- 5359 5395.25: -0.7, 12.7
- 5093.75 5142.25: -0.8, 12.9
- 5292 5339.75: 0.1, 12.5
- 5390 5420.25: 0.4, 12.2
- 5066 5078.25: 0.5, 12.3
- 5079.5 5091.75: 0.0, 12.8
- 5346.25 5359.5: 0.4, 12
